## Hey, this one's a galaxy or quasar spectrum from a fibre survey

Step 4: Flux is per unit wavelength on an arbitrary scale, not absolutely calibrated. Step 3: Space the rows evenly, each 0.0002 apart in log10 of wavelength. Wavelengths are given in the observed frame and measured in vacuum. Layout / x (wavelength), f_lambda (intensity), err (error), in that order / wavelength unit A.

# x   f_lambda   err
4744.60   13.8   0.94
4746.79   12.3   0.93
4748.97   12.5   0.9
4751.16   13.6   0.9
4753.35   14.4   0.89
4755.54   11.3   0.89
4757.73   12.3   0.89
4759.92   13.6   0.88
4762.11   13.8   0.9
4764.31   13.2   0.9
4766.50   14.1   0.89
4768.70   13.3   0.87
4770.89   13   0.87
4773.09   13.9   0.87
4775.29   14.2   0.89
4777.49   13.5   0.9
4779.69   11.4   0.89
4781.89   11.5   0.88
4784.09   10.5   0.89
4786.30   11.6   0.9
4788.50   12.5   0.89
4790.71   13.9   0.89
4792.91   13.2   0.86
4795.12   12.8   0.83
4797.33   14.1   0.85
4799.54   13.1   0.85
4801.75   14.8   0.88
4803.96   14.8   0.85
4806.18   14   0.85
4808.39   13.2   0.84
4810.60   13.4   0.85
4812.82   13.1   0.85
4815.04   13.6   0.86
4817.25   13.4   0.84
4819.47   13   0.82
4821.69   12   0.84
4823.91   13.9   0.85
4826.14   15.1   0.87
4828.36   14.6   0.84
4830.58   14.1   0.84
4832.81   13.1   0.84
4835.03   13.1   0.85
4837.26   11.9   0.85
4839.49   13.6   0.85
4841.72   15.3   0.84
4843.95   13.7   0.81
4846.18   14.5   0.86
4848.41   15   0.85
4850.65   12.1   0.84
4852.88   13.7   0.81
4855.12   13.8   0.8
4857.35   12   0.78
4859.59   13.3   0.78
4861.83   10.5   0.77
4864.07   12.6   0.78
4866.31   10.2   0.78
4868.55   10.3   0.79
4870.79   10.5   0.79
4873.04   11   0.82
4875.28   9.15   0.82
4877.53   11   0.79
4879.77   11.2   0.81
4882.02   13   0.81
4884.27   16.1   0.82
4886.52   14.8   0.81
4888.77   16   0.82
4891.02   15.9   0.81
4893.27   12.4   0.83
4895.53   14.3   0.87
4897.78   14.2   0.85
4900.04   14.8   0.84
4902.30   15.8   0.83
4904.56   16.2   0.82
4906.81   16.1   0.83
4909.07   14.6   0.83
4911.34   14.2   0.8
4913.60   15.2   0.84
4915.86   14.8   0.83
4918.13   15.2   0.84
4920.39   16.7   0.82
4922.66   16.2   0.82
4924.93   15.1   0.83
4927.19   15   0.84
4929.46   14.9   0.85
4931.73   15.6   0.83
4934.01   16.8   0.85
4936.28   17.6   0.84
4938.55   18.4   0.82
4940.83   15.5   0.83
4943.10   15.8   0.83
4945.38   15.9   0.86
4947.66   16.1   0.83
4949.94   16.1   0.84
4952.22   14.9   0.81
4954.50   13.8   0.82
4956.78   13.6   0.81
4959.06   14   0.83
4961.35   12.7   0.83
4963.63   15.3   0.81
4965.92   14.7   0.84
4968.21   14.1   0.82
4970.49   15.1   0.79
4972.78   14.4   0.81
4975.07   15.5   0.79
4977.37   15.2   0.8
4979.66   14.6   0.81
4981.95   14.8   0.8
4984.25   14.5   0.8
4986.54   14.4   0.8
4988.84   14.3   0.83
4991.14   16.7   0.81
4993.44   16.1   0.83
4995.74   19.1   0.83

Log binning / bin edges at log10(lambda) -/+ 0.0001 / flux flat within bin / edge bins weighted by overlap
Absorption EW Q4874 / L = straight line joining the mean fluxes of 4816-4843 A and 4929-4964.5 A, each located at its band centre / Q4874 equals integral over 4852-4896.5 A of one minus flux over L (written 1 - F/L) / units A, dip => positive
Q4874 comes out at 5.4 A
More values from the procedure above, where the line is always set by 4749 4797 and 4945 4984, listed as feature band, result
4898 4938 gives -3.6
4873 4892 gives 1.0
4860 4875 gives 3.2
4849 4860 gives 0.5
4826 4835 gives -0.3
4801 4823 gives -0.3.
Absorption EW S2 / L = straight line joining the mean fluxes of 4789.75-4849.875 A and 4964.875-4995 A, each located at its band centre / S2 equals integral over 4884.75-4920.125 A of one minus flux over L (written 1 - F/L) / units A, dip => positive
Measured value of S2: -1.6 A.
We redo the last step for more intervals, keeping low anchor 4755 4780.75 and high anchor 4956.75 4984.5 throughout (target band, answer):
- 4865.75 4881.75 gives 3.76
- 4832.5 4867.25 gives 1.74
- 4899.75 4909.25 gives -1.05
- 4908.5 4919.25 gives -0.50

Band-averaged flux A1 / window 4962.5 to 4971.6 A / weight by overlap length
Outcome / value 14.8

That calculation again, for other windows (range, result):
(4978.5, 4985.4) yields 14.6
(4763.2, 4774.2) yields 13.5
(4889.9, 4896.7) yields 14.2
